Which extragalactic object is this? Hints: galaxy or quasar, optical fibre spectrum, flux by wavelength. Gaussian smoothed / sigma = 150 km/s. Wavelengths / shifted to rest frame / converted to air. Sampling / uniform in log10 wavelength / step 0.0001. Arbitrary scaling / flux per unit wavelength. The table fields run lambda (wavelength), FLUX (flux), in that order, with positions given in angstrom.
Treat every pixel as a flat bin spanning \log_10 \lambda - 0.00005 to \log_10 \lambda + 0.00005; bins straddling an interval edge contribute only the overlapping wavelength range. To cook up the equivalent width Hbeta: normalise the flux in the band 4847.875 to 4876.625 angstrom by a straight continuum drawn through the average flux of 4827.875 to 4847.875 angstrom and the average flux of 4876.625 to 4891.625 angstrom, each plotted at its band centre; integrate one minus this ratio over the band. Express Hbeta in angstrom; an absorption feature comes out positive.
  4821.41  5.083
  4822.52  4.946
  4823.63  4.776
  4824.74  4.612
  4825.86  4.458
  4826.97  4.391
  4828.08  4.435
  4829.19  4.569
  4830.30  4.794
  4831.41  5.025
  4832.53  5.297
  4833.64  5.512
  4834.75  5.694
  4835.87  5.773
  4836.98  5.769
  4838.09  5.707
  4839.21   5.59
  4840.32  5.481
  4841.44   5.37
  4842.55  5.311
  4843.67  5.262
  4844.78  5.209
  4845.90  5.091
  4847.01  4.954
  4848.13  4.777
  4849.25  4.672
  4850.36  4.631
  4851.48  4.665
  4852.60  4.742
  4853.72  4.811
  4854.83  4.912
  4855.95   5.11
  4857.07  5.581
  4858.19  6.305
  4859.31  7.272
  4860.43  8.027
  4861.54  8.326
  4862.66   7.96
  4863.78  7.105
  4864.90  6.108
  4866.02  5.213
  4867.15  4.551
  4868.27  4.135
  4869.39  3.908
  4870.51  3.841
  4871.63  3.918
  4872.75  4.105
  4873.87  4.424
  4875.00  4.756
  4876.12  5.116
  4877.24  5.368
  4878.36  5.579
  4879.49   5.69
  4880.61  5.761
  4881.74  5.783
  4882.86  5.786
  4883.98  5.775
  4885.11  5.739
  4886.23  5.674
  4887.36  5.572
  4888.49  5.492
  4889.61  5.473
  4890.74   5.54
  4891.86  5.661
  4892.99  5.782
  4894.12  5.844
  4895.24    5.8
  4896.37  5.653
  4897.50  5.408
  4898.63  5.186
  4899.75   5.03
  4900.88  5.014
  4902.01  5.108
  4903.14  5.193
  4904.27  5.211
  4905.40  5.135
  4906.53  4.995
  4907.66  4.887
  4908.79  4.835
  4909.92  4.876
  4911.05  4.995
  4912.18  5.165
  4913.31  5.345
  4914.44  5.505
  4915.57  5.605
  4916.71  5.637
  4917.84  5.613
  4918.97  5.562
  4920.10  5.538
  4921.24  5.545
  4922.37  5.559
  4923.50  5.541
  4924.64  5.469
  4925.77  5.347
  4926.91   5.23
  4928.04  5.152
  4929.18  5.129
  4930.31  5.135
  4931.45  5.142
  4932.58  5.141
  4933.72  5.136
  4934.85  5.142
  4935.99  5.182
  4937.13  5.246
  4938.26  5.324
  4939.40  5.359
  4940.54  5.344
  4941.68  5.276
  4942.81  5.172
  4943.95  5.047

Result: 0.6 angstrom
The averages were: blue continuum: 5.28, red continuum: 5.63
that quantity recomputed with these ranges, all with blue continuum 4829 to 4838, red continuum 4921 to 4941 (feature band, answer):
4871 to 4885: 0.4 angstrom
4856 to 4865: -2.8 angstrom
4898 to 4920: 0.4 angstrom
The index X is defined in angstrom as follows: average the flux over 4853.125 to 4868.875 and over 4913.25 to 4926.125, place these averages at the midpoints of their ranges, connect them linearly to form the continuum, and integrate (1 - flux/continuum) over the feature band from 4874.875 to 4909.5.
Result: 2.2 angstrom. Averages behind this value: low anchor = 6.09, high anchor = 5.53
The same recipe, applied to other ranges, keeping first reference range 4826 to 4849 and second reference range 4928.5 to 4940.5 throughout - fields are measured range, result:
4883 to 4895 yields -1.1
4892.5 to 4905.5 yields -0.4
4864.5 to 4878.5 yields 1.4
